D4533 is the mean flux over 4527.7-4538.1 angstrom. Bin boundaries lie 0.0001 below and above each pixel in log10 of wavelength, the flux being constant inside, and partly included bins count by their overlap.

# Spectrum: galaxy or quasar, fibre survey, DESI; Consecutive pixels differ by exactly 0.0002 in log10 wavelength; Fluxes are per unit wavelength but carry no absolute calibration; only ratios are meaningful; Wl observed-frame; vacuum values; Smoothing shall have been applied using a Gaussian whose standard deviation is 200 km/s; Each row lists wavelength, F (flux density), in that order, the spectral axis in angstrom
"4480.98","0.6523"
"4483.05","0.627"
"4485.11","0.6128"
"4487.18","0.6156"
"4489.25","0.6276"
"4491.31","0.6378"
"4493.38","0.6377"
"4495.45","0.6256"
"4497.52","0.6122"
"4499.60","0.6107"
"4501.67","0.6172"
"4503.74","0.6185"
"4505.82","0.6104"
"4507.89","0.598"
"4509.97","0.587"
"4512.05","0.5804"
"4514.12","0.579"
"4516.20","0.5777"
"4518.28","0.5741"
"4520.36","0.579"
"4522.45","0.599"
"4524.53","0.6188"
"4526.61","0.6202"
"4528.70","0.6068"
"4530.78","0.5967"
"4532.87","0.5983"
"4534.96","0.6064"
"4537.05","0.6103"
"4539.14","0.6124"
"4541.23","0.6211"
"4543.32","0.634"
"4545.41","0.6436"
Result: 0.604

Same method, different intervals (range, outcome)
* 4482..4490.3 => 0.621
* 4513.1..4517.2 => 0.578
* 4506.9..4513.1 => 0.589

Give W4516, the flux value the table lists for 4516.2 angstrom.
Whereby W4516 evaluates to 0.5777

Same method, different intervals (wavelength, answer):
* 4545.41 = 0.6436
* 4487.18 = 0.6156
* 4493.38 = 0.6377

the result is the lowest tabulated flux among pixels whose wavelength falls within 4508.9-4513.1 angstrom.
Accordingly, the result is 0.5804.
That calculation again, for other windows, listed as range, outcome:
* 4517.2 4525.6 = 0.5741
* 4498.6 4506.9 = 0.6104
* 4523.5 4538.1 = 0.5967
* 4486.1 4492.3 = 0.6156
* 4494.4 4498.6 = 0.6122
